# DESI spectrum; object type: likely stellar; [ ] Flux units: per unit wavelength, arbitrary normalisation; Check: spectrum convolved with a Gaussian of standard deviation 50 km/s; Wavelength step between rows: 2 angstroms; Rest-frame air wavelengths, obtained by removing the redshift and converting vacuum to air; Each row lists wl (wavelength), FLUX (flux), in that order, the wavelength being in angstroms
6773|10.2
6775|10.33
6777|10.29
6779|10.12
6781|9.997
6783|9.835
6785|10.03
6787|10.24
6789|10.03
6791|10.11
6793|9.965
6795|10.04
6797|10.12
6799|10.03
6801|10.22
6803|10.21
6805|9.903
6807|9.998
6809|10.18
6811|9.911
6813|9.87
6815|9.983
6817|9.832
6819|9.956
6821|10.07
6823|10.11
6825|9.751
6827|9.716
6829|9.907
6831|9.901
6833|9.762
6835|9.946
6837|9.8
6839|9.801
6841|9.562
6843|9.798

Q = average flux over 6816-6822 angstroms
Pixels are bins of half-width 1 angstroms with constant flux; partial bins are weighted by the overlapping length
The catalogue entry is 9.95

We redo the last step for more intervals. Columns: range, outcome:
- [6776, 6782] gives 10.1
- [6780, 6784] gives 9.92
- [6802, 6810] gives 10.1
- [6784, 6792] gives 10.1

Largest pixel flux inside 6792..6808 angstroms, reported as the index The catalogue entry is 10.22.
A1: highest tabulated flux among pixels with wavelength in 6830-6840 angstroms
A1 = 9.946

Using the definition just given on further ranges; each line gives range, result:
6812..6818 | 9.983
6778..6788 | 10.24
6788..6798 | 10.12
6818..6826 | 10.11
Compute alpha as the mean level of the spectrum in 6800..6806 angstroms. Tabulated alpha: 10.1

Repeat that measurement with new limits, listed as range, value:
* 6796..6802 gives 10.1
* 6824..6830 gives 9.79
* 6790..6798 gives 10.1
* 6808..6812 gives 10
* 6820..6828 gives 9.91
